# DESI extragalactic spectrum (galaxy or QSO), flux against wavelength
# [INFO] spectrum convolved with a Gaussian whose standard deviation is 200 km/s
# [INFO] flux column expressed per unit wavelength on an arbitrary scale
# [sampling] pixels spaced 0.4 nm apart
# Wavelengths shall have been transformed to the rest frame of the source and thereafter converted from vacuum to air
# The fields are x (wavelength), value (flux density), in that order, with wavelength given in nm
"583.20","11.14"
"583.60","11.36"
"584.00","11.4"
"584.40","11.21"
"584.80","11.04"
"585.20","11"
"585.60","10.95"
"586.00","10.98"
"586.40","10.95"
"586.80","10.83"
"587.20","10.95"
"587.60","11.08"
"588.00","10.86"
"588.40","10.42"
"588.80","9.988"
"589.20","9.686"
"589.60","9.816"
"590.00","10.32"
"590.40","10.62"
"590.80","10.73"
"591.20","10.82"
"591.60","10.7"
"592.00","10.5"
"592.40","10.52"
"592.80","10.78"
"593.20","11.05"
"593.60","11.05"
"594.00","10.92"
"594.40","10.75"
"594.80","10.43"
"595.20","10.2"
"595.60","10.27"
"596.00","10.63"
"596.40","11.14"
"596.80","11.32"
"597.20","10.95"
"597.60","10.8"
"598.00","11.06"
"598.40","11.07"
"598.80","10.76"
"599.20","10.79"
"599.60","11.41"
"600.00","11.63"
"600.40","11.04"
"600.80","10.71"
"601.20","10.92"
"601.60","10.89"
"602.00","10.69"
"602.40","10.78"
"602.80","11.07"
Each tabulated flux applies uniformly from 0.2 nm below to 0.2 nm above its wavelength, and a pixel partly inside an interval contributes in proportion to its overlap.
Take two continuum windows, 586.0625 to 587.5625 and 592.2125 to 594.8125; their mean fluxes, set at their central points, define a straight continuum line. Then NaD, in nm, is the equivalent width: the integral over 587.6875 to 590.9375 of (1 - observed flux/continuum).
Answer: 0.17 nm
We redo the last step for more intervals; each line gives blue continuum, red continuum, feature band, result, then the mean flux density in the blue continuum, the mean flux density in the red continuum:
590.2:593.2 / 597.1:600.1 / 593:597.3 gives 0.032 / 10.7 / 11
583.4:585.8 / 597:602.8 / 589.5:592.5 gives 0.150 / 11.2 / 11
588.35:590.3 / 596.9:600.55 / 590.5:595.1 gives -0.139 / 10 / 11.1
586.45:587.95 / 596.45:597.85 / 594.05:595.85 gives 0.091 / 10.9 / 11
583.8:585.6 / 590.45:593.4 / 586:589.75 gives 0.142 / 11.1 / 10.7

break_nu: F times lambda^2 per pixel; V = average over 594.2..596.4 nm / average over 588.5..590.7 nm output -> 1.06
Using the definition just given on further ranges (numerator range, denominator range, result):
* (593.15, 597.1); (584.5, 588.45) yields 1.01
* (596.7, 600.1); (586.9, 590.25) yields 1.10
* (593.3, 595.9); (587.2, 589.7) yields 1.04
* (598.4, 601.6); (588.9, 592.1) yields 1.10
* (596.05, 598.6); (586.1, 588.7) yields 1.05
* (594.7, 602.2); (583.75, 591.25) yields 1.05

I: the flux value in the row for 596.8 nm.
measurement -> 11.32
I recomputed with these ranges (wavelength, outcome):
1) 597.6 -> 10.8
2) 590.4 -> 10.62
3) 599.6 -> 11.41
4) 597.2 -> 10.95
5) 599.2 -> 10.79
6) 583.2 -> 11.14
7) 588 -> 10.86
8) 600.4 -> 11.04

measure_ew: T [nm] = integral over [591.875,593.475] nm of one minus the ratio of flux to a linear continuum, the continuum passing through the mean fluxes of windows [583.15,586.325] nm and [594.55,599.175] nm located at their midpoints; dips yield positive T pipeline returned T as 0.02 nm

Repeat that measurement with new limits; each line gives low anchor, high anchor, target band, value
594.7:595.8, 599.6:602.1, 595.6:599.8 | -0.14 nm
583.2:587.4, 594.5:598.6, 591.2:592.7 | 0.04 nm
